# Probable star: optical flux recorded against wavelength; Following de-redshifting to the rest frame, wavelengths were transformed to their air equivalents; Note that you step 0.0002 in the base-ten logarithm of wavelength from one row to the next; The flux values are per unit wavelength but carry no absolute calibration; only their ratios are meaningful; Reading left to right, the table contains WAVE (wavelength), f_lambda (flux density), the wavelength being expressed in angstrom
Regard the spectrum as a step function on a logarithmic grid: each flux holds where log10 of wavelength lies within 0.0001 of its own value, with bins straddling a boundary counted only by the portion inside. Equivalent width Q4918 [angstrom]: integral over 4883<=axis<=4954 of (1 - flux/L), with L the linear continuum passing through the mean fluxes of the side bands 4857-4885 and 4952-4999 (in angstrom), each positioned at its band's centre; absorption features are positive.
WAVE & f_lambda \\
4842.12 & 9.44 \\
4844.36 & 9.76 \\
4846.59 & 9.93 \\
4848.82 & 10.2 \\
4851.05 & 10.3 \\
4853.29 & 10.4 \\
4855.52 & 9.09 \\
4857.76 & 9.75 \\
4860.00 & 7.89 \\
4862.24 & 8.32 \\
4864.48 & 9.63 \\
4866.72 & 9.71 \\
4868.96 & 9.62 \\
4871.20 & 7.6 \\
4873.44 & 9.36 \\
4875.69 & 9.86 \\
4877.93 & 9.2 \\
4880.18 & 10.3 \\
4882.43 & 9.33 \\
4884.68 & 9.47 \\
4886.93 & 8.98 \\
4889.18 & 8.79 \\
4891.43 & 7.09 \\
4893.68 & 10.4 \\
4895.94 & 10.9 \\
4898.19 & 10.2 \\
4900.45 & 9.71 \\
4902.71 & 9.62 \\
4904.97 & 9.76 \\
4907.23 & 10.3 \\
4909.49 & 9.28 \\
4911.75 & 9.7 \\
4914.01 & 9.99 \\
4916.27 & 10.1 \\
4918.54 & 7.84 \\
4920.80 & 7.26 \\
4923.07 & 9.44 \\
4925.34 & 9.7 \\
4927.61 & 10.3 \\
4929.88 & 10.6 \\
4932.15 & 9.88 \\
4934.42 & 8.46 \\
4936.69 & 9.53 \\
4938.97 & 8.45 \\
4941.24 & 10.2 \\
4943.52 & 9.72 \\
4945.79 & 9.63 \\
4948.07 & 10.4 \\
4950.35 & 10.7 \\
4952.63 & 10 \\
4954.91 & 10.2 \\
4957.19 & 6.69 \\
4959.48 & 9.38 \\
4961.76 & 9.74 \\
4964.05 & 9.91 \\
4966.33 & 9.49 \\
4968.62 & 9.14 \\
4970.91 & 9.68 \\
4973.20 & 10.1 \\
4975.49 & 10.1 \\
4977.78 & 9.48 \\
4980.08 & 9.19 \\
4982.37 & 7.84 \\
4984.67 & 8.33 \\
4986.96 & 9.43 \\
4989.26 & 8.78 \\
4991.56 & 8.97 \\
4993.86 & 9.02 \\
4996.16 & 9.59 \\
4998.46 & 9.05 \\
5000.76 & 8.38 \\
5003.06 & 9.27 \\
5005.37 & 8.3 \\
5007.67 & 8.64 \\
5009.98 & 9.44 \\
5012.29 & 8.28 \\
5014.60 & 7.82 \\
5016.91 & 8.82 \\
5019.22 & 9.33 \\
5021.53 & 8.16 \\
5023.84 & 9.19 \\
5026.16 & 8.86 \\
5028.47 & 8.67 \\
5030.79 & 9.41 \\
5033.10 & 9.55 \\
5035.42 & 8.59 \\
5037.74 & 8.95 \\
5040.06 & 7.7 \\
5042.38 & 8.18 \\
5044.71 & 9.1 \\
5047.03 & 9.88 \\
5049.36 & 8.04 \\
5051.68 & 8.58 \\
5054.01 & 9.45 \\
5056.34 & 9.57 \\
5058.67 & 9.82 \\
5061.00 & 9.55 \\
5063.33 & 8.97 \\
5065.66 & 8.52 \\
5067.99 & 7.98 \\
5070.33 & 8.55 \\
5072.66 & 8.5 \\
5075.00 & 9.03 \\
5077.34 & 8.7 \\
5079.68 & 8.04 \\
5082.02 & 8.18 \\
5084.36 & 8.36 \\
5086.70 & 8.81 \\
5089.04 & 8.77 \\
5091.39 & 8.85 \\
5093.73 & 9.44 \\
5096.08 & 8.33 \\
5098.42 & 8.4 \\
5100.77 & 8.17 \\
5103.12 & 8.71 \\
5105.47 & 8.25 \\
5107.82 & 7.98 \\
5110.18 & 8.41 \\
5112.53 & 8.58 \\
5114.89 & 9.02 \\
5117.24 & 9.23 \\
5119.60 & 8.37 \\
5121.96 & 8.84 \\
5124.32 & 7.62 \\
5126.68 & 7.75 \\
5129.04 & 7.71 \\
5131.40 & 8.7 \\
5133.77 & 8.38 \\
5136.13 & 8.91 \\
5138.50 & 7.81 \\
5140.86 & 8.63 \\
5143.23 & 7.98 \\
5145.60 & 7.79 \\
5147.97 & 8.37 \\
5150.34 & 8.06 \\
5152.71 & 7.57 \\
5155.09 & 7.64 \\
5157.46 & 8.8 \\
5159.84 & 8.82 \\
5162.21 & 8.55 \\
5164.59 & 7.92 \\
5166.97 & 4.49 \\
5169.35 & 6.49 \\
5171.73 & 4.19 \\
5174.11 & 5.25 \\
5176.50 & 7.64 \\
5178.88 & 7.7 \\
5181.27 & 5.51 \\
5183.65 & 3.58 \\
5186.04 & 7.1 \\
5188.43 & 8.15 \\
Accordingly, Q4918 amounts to -2.57 angstrom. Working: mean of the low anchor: 9.22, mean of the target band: 9.56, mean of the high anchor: 9.24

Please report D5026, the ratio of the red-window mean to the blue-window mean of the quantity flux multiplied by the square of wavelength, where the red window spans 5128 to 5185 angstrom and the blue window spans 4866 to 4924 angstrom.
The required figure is 0.9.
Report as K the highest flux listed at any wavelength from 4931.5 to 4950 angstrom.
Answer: 10.4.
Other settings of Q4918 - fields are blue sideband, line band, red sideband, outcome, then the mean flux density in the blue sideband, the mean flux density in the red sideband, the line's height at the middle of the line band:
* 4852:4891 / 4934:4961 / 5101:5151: -1.6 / 9.22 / 8.34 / 8.96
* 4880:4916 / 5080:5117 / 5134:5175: -2.7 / 9.61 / 7.52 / 7.98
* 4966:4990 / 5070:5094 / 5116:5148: -0.1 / 9.23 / 8.29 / 8.6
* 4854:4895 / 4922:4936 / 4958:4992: -0.8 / 9.15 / 9.28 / 9.22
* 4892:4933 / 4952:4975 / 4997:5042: -0.5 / 9.68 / 8.76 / 9.24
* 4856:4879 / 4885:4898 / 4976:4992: -0.4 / 9.09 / 8.9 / 9.05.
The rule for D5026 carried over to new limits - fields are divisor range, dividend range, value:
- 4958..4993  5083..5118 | 0.98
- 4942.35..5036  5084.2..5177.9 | 0.93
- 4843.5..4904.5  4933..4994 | 1.03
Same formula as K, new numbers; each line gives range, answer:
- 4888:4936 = 10.9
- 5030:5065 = 9.88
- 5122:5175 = 8.91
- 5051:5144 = 9.82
